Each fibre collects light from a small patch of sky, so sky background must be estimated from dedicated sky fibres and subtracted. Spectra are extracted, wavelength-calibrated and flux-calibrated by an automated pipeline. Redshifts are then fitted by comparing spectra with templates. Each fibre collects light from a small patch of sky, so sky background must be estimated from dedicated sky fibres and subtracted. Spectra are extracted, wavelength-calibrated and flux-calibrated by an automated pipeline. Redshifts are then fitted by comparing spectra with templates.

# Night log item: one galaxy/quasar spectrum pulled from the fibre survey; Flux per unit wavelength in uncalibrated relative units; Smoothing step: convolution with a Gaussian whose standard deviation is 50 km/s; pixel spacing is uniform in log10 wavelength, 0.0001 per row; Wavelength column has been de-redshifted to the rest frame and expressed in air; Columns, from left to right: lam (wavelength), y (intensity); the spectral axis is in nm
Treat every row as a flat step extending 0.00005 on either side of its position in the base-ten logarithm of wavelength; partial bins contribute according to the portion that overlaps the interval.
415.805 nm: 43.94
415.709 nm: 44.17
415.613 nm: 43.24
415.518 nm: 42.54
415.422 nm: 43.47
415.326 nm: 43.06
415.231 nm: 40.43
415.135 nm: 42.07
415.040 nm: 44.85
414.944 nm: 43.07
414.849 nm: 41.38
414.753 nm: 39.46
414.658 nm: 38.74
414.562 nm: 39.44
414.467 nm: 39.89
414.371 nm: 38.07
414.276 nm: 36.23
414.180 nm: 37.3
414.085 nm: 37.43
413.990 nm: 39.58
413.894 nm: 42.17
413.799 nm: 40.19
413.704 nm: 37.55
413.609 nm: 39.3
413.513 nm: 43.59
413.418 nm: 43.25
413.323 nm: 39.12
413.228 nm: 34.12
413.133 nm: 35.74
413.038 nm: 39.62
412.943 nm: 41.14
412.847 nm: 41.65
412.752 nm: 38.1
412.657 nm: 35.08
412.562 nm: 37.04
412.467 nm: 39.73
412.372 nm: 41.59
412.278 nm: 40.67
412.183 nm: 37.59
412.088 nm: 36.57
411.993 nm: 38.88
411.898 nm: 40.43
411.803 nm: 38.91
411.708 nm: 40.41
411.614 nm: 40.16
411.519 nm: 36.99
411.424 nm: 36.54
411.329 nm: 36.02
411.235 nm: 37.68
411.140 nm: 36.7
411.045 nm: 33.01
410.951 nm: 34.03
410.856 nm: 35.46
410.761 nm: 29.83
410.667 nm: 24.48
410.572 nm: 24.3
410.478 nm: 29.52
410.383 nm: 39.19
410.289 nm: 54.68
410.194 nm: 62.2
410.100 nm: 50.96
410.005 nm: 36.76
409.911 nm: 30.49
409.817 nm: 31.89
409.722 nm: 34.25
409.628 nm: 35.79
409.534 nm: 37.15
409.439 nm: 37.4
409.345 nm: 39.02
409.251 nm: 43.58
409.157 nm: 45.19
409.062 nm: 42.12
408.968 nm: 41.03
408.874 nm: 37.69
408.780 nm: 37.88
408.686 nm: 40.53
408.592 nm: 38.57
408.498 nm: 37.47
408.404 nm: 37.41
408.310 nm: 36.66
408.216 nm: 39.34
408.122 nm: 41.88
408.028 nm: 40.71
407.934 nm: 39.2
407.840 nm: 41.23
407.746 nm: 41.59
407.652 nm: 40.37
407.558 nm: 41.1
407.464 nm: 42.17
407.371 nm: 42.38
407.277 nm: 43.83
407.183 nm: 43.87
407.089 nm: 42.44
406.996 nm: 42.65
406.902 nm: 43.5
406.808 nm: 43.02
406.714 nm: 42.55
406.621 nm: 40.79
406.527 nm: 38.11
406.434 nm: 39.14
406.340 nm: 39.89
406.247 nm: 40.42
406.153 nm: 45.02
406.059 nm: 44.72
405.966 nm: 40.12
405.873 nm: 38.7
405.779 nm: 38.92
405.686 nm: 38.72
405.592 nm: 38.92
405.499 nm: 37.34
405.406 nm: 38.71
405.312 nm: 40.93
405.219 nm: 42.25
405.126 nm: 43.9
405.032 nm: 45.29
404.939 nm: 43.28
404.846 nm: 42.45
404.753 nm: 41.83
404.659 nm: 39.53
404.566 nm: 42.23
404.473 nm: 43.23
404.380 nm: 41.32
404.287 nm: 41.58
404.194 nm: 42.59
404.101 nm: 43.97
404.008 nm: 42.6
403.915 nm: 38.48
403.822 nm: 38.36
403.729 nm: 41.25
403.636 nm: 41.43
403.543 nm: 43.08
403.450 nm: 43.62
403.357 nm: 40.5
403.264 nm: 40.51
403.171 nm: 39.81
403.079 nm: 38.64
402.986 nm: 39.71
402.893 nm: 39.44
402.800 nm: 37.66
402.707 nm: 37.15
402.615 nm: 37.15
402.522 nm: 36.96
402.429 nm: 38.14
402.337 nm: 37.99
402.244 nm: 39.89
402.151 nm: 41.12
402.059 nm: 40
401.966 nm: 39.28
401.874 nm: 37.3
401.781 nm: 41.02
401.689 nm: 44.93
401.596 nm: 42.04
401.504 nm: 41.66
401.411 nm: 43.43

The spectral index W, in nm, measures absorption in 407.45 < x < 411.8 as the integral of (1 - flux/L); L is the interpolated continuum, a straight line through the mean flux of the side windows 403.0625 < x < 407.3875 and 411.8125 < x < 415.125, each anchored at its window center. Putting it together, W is 0.20 nm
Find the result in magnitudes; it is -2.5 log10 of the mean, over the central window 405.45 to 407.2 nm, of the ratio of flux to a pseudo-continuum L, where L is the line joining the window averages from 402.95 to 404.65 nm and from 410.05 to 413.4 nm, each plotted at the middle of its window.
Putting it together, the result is -0.017 mag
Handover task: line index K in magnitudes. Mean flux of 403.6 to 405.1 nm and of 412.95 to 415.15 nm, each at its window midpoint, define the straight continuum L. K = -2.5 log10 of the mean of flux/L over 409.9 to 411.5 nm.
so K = 0.09 mag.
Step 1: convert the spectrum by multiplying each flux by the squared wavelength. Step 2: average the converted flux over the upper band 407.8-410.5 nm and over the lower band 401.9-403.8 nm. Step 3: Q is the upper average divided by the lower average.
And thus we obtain 1.04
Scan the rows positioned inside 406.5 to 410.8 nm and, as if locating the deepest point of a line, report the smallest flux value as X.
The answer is 24.3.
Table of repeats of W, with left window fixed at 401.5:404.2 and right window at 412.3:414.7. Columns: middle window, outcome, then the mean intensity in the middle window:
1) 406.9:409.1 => -0.05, 40.6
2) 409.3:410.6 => 0.01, 39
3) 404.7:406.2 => -0.05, 41.3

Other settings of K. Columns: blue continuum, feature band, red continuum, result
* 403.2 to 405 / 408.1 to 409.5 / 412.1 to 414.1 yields 0.020 mag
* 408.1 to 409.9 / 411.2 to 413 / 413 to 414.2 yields 0.008 mag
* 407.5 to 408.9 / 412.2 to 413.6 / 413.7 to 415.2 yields 0.014 mag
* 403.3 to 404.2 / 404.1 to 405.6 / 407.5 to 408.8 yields -0.018 mag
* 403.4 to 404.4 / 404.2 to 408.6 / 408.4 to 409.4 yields -0.004 mag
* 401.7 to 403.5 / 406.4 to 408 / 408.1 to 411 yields -0.082 mag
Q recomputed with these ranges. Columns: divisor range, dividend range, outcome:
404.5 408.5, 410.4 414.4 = 0.93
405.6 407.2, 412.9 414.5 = 0.98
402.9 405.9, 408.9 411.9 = 0.95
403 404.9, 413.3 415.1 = 1.02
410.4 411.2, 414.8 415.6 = 1.39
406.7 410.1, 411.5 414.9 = 1.00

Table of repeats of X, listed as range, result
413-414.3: 34.12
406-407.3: 38.11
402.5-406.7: 36.96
